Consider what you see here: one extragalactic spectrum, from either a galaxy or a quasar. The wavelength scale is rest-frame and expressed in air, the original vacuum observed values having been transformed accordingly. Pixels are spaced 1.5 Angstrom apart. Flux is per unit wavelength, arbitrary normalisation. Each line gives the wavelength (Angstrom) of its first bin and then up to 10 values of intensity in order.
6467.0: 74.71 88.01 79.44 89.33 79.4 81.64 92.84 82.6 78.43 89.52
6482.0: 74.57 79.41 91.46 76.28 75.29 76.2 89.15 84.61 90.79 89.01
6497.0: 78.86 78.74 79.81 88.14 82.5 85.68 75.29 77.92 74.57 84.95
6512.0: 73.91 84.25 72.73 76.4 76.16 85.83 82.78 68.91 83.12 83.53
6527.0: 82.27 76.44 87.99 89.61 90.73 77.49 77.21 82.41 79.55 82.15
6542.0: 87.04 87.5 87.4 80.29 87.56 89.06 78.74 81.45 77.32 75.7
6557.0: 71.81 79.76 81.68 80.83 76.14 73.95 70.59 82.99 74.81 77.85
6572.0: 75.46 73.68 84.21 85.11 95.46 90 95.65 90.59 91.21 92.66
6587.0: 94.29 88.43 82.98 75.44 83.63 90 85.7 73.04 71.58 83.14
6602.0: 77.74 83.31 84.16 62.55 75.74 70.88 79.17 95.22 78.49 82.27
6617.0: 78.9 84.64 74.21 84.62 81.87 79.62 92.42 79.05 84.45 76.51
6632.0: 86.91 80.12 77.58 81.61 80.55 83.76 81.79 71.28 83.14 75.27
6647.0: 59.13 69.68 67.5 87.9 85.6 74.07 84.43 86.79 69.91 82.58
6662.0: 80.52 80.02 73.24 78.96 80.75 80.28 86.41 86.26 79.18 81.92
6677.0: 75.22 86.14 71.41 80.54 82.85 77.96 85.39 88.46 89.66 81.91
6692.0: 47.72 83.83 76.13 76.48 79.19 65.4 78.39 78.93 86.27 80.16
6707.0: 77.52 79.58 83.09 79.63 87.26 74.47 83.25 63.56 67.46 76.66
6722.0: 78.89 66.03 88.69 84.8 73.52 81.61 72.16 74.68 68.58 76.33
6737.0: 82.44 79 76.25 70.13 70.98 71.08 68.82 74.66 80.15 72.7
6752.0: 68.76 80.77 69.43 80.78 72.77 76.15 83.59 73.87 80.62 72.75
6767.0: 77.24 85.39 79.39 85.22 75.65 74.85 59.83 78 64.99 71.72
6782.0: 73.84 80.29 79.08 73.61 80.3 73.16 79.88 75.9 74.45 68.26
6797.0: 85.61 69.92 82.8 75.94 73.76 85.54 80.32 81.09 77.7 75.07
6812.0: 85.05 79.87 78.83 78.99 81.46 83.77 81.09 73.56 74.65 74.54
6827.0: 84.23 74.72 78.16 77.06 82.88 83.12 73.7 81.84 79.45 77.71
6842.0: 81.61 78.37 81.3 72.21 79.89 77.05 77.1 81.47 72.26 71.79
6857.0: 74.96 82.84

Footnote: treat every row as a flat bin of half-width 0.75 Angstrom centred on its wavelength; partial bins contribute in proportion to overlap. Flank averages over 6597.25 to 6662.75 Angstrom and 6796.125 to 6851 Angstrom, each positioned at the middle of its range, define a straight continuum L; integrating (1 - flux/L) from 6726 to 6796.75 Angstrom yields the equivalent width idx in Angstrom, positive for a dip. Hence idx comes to 3.11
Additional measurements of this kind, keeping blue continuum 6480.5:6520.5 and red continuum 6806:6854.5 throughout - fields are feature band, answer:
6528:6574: 0.1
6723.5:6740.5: 0.4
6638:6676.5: 0.6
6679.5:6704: 0.5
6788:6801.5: 0.4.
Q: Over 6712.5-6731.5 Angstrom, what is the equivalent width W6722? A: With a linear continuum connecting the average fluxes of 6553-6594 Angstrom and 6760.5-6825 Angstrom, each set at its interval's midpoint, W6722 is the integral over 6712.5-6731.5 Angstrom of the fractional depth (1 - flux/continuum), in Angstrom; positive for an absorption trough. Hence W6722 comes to 0.54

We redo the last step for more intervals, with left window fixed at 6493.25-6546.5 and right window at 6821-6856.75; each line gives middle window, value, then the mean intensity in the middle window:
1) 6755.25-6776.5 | 0.5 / 77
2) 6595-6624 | 0.4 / 79.4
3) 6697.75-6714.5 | 0.0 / 79.4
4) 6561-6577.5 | 0.6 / 78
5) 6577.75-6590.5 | -1.6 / 91.2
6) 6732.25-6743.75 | 0.6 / 74.8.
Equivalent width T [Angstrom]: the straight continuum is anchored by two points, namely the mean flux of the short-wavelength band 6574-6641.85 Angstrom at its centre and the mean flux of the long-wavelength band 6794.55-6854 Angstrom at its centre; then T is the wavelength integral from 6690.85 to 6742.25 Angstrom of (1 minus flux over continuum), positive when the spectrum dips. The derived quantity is 2.7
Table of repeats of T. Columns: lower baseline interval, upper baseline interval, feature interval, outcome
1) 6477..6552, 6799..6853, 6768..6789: 1.0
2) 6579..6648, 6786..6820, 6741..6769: 1.4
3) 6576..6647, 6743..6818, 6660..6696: 0.1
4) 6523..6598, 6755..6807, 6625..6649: 0.5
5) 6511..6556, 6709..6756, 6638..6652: 0.5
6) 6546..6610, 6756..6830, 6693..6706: 0.2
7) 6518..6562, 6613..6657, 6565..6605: -1.3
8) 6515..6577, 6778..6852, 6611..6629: -0.7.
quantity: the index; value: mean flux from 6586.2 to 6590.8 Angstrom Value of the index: 88.5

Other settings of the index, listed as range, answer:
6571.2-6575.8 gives 77.9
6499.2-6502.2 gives 83.8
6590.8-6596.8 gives 83.7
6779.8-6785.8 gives 76.2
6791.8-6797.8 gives 76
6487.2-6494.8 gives 83.2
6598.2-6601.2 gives 77.2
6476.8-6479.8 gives 80.6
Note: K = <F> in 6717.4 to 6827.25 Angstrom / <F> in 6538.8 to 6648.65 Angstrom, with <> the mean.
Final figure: 0.94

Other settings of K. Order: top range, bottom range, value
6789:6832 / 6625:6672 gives 0.98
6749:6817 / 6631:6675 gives 0.97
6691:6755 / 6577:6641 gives 0.91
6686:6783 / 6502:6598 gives 0.93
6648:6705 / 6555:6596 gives 0.96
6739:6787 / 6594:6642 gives 0.93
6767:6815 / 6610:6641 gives 0.94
